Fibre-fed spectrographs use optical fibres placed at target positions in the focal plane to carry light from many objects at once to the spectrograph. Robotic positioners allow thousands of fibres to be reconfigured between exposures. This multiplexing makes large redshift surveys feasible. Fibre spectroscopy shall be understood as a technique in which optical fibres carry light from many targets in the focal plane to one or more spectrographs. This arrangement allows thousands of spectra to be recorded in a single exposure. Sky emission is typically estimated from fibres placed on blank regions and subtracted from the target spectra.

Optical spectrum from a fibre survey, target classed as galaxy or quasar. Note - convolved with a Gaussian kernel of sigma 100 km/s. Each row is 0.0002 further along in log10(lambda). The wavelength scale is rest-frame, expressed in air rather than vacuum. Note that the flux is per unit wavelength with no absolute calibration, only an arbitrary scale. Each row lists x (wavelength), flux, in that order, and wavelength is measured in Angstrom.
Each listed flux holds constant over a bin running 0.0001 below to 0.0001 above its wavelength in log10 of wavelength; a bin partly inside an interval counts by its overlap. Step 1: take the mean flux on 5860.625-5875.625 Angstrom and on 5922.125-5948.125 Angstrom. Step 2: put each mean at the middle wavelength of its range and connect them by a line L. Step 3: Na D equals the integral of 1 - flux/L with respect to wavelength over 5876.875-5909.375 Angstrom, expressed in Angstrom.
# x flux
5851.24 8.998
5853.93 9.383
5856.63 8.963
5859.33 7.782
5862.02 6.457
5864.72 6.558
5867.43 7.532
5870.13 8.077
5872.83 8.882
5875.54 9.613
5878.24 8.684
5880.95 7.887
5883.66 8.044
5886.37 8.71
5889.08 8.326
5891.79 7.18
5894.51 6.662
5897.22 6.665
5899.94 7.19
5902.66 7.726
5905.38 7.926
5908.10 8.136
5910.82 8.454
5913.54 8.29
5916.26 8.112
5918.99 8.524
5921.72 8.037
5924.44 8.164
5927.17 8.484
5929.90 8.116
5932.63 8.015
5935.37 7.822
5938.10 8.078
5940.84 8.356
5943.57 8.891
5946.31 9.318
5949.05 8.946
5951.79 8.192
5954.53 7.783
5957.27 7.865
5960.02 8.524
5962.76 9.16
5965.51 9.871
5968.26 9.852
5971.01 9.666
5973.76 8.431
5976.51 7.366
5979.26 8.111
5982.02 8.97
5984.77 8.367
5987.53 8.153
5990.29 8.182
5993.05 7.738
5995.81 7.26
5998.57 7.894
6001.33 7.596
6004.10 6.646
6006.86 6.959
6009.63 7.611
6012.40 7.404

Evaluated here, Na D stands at 0.8 Angstrom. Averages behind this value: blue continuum 7.71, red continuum 8.36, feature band 7.76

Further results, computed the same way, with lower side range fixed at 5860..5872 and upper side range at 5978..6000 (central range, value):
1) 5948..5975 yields -3.17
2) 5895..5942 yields -2.22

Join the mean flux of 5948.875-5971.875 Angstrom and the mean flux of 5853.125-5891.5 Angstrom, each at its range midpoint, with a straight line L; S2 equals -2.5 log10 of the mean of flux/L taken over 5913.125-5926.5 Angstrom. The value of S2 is 0.039 mag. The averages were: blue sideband 8.16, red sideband 8.85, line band 8.24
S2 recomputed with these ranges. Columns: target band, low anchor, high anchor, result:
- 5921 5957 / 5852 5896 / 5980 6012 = -0.06 mag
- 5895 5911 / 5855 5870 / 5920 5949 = 0.06 mag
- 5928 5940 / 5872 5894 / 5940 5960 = 0.05 mag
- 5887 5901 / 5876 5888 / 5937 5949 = 0.17 mag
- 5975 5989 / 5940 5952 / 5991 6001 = -0.03 mag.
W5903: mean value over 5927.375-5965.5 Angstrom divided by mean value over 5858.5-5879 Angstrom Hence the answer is 1.1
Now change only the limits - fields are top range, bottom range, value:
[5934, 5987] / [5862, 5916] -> 1.09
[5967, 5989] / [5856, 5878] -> 1.08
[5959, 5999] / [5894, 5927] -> 1.08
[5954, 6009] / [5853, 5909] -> 1.04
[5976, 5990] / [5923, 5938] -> 1.02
